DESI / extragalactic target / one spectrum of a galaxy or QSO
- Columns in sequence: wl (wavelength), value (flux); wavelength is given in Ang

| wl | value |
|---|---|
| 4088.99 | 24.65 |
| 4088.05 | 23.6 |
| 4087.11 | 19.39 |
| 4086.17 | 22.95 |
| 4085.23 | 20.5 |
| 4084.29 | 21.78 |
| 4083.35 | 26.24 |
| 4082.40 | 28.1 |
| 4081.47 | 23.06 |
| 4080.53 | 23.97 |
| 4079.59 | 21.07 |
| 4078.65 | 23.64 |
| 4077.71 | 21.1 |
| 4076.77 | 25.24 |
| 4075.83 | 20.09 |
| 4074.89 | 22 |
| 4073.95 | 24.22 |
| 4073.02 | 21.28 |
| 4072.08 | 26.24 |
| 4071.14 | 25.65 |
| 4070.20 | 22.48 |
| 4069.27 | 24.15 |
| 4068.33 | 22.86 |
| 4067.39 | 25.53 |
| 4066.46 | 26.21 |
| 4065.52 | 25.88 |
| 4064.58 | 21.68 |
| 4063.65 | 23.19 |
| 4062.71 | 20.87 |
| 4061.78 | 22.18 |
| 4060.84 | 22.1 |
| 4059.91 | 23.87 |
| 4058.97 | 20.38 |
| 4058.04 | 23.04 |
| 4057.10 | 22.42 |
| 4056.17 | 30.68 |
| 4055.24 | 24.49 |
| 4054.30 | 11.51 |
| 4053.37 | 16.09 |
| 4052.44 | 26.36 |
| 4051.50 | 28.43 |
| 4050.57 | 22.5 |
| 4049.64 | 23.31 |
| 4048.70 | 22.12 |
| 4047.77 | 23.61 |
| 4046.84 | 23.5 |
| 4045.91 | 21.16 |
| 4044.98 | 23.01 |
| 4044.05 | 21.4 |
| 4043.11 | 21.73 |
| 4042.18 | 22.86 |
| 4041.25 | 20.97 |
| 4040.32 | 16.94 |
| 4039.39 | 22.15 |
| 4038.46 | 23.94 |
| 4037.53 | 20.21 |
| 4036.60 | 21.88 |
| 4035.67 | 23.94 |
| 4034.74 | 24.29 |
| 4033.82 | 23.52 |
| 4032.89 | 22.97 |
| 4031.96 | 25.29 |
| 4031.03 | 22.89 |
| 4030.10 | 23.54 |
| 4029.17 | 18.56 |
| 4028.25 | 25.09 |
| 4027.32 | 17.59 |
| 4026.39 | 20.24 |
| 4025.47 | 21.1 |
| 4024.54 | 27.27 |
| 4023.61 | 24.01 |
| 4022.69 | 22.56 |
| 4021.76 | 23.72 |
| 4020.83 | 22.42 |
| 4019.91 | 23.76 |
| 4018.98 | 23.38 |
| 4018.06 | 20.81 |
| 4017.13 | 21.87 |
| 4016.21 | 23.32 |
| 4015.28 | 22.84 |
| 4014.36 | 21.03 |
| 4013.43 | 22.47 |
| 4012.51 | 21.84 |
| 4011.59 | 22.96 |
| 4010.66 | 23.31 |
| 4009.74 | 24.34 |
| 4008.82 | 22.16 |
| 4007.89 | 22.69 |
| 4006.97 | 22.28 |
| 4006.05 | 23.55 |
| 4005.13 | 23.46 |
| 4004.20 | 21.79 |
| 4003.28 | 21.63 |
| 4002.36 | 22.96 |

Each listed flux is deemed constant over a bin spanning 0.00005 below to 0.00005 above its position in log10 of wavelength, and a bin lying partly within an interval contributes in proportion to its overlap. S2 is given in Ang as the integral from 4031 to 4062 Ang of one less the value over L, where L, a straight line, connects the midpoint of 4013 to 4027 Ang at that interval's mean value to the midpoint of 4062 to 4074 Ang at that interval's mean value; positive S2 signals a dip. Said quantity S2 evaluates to 1.0 Ang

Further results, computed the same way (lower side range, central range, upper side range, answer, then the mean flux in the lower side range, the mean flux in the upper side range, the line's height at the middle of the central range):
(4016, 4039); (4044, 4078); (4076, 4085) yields 0.35 Ang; 22.7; 23.6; 23.3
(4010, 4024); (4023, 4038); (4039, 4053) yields 0.01 Ang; 22.7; 22.6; 22.7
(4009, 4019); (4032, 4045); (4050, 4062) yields 0.22 Ang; 22.5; 22.6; 22.6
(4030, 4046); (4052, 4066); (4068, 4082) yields 0.32 Ang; 22.4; 23.2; 22.8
